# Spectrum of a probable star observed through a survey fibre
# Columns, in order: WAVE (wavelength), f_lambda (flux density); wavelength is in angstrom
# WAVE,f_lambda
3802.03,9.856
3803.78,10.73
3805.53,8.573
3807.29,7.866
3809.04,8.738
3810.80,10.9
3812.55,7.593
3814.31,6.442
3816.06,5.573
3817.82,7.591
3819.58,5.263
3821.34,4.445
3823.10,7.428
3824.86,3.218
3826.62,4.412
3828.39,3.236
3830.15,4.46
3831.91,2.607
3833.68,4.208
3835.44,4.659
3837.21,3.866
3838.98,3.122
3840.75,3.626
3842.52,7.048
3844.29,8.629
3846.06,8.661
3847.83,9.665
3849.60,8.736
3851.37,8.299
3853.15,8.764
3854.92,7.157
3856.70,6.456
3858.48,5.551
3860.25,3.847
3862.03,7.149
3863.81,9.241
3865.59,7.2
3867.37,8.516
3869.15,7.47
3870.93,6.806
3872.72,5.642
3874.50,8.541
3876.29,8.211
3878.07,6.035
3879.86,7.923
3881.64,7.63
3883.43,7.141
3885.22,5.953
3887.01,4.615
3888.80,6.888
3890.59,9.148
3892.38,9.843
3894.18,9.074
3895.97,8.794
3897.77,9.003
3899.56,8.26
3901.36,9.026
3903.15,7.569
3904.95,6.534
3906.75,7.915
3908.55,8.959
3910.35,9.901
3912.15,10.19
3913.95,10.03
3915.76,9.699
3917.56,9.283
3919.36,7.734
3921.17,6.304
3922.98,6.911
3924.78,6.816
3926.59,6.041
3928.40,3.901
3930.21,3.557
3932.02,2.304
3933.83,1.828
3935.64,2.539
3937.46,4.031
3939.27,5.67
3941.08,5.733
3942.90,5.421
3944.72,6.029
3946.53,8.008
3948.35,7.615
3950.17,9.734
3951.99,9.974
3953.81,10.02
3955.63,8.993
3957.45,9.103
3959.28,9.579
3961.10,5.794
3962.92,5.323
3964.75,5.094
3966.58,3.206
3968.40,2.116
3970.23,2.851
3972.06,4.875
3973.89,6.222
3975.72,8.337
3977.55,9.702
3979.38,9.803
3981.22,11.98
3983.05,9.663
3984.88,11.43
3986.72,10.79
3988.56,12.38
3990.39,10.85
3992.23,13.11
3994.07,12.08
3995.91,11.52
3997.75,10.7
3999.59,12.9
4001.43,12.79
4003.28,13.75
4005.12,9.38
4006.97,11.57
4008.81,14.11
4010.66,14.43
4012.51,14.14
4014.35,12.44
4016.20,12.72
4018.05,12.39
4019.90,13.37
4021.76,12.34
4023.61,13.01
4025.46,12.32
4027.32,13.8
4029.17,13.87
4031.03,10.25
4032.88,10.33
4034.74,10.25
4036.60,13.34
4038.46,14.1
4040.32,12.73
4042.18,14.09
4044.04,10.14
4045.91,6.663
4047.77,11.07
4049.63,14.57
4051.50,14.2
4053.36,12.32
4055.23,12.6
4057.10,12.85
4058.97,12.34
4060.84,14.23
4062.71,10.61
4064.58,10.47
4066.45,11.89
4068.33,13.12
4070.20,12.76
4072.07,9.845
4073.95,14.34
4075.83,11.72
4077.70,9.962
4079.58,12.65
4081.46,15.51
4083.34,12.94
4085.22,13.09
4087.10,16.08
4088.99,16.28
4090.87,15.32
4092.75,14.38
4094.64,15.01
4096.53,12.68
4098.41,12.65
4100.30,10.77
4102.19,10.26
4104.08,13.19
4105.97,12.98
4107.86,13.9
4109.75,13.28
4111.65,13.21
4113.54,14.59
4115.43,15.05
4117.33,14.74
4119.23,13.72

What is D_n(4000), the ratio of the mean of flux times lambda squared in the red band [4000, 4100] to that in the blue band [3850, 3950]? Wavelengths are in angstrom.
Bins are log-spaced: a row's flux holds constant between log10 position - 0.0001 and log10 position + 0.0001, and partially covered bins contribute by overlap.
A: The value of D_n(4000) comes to 1.93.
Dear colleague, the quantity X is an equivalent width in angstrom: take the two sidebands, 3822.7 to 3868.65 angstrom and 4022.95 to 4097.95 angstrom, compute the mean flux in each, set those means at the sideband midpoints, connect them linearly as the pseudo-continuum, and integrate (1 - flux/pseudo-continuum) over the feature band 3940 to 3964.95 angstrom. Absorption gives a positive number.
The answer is 4.6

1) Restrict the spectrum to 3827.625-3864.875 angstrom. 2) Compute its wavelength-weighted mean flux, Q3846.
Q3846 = 6.16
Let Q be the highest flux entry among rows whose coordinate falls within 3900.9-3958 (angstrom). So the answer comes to 10.19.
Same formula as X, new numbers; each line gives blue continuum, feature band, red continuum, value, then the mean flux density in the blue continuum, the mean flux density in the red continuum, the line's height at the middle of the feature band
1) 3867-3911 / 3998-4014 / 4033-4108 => -2.7 angstrom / 7.8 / 12.7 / 10.9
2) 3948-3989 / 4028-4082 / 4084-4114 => -2.3 angstrom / 7.98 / 13.6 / 11.7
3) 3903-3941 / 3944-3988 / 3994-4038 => 6.9 angstrom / 6.51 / 12.4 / 9.28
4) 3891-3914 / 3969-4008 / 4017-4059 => 2.9 angstrom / 8.82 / 12.3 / 11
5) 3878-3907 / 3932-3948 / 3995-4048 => 7.8 angstrom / 7.77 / 12.2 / 9.42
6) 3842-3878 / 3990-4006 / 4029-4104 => -1.5 angstrom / 7.55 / 12.6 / 10.9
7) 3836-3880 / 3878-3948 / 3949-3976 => -1.3 angstrom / 7.01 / 6.72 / 6.86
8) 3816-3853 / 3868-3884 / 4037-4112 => -0.8 angstrom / 5.72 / 12.8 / 6.94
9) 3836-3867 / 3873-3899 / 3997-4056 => 0.8 angstrom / 6.89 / 12.4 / 7.97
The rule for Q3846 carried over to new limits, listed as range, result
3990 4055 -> 12.3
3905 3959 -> 7.06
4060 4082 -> 12.2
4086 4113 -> 13.6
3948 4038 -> 10.4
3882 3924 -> 8.2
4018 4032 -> 12.7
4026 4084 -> 12.2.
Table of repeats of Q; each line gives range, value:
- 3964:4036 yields 14.43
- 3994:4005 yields 13.75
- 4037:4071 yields 14.57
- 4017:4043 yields 14.1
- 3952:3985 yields 11.98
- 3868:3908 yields 9.843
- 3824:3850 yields 9.665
